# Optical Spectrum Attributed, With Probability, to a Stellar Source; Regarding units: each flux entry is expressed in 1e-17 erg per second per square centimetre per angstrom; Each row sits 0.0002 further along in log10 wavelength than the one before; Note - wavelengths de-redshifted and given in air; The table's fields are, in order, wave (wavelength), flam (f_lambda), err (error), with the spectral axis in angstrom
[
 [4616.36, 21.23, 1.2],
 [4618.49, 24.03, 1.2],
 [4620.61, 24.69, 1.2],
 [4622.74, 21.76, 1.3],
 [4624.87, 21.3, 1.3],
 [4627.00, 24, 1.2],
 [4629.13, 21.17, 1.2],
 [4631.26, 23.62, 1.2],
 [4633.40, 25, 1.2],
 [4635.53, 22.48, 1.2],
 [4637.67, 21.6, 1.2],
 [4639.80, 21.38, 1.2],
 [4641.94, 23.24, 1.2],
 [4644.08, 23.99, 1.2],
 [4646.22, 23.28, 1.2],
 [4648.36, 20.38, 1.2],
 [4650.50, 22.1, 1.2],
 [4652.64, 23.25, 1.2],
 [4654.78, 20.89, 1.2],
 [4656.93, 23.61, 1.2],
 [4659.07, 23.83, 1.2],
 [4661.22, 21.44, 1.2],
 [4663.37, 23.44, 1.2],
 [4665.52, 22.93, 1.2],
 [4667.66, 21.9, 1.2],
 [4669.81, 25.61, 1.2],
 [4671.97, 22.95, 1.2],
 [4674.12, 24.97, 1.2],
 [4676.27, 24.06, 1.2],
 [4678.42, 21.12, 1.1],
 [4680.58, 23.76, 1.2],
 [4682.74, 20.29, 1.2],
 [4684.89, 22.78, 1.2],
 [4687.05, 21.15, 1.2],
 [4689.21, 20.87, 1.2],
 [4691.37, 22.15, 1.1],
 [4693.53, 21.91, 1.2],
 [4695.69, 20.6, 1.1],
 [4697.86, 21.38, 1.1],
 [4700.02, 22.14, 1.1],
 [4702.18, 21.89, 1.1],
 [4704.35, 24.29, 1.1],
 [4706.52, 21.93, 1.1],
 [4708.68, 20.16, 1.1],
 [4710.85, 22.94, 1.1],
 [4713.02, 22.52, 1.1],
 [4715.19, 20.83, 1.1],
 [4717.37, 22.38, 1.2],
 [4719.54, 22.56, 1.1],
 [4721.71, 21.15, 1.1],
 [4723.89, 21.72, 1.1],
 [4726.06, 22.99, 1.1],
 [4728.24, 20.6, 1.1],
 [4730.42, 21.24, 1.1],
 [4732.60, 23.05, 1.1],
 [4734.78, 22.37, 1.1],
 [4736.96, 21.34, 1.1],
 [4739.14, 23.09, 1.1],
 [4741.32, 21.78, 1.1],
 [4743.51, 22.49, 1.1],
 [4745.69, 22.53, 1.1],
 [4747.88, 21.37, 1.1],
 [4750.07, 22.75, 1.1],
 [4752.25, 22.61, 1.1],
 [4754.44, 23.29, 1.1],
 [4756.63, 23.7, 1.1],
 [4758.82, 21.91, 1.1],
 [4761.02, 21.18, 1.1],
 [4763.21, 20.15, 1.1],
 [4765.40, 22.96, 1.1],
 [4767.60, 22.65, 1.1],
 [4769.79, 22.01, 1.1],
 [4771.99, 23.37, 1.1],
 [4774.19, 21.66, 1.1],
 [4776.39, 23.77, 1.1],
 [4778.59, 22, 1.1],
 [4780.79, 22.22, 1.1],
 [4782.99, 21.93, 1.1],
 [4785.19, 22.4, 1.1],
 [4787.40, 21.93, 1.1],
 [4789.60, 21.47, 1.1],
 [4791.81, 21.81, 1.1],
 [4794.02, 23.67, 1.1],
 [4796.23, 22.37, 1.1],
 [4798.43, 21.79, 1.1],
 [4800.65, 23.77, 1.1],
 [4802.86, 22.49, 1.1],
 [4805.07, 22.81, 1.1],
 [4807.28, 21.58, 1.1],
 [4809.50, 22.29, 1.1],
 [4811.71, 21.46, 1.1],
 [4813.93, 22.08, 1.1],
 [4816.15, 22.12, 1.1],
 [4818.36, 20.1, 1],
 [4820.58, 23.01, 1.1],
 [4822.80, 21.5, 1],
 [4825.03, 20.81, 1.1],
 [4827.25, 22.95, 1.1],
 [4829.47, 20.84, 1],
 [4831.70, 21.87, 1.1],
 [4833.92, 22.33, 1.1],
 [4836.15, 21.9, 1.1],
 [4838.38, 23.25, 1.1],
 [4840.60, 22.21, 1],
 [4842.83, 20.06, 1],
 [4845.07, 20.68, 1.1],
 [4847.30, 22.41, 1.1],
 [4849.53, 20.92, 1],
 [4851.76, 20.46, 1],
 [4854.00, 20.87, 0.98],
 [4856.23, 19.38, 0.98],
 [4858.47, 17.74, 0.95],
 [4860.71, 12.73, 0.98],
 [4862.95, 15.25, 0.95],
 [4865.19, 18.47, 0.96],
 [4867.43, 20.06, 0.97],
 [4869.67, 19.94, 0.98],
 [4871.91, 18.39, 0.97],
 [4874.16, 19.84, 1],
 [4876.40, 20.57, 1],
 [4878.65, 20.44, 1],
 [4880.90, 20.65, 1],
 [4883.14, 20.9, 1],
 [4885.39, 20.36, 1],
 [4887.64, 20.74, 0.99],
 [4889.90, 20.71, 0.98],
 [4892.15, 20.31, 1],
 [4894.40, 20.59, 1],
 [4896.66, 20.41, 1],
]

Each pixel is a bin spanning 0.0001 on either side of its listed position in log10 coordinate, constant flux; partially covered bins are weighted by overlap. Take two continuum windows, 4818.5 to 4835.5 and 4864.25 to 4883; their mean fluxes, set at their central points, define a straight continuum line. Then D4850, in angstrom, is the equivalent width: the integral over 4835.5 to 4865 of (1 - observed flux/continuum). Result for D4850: 1.6 angstrom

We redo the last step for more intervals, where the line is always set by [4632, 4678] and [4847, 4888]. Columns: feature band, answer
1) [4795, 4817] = -2.0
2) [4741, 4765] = -1.0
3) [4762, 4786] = -1.5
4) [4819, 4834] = -1.3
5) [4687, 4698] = 0.5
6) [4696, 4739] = -0.1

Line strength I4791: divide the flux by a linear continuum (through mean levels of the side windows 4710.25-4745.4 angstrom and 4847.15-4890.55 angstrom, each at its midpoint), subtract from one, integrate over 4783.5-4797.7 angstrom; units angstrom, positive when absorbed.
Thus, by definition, -0.9 angstrom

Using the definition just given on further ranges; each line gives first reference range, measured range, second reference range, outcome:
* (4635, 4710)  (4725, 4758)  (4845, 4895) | -1.4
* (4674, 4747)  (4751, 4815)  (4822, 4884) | -3.6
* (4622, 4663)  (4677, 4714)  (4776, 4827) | 0.9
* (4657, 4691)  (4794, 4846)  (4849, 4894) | -4.3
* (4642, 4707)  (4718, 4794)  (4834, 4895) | -2.7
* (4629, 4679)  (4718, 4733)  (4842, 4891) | -0.1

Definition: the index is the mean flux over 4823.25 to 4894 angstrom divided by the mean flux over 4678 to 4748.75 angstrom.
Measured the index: 0.9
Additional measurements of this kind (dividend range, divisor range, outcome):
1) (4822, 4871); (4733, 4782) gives 0.91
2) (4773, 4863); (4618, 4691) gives 0.94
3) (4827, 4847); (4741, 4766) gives 0.98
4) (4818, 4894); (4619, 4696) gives 0.90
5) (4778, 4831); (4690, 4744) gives 1.00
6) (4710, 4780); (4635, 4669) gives 0.99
